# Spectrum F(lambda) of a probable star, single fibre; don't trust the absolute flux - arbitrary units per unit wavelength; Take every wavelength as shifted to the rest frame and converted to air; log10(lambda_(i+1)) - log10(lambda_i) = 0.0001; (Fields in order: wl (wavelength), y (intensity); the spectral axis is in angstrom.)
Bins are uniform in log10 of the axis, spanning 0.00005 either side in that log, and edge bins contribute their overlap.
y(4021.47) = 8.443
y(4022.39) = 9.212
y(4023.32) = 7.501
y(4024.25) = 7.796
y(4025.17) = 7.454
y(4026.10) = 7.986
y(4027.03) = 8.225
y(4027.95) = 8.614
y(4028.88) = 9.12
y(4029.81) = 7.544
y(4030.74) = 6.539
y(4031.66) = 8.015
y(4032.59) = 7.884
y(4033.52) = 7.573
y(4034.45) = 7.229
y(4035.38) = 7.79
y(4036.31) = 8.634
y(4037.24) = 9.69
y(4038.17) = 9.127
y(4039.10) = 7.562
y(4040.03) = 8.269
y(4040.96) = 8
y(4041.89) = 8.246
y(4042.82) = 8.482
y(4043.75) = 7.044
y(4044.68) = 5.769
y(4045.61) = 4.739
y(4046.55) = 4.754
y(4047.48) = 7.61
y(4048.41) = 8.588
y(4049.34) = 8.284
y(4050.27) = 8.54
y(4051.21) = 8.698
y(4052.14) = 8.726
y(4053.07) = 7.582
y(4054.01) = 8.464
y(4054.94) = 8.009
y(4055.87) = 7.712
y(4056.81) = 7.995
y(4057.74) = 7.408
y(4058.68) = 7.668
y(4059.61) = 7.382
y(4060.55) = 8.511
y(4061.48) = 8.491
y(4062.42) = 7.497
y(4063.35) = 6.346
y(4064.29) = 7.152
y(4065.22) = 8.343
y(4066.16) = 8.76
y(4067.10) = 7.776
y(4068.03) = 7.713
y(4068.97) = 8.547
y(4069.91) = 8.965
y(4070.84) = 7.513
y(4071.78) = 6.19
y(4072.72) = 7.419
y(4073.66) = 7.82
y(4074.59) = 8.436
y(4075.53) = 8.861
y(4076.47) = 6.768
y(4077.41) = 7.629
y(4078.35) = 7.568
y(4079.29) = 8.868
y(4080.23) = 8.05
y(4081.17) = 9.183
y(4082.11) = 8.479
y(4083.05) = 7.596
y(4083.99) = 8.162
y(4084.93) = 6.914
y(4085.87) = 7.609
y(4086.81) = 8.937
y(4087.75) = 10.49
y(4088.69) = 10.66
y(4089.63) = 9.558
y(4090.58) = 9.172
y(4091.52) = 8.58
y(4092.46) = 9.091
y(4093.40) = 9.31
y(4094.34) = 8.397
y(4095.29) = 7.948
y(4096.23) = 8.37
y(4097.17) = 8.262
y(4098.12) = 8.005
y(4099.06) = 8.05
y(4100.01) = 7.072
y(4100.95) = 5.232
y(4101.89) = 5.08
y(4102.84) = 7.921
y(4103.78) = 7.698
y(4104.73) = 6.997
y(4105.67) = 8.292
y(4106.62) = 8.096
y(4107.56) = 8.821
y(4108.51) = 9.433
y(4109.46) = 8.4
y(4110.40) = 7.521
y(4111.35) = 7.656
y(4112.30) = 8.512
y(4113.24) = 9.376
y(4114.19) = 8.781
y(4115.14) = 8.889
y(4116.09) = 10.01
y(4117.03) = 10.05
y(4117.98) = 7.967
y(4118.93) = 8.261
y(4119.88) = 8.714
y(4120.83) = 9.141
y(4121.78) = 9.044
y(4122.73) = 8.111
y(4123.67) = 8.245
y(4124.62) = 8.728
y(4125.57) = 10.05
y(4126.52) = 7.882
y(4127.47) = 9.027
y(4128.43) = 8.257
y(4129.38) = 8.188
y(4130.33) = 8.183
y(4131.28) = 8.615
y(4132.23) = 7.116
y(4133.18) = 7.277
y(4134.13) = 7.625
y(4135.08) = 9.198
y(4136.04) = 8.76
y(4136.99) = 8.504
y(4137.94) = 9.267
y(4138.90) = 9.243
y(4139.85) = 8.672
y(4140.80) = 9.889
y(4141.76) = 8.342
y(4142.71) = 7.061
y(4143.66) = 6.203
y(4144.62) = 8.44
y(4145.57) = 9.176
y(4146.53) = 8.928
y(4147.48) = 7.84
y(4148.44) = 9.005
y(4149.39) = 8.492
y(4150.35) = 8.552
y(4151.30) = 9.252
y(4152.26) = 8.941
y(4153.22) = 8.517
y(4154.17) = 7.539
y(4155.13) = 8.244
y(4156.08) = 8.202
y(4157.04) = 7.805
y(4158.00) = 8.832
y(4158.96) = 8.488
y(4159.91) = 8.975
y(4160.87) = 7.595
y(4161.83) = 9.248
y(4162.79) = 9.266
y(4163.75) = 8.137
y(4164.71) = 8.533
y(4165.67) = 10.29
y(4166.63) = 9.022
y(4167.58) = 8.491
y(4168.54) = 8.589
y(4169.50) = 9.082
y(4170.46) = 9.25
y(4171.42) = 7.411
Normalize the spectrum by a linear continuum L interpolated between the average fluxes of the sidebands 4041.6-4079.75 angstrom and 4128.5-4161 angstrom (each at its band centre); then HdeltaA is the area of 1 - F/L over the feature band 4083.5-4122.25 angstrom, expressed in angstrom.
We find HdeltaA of -1.6 angstrom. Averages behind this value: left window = 7.73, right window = 8.39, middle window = 8.4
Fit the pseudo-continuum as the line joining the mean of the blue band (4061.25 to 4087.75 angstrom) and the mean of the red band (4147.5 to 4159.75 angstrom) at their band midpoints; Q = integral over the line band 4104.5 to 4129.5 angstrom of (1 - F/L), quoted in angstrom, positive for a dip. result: -1.2 angstrom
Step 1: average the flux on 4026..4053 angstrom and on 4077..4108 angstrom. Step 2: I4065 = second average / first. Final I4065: 1.05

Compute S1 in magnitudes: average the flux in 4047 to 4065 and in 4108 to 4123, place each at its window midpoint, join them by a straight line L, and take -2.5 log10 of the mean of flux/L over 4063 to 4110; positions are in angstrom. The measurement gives 0.03 mag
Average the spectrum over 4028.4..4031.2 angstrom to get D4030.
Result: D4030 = 7.73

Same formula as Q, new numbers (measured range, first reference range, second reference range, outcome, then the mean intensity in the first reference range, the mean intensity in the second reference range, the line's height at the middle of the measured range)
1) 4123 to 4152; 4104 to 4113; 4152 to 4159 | -0.7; 8.21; 8.29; 8.26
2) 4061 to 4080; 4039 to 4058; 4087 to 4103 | 0.3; 7.65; 8.32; 7.97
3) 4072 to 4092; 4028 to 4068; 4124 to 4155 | -0.8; 7.81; 8.46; 8.05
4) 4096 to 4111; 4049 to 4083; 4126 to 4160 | 0.9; 7.98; 8.4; 8.18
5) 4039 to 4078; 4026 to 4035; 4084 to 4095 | 3.0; 7.87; 8.92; 8.37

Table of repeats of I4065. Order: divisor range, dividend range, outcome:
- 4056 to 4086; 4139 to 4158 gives 1.07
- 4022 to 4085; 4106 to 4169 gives 1.09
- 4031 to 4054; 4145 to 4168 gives 1.11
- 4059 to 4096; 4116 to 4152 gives 1.04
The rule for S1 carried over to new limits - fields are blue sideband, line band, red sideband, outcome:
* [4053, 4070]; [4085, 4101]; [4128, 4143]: -0.06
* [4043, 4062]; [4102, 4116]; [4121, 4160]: -0.02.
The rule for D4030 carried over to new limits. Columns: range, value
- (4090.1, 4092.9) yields 8.93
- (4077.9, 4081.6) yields 8.41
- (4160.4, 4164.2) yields 8.56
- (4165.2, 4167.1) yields 9.65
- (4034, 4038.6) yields 8.49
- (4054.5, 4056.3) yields 7.88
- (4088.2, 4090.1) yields 10.1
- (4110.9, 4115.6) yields 8.64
